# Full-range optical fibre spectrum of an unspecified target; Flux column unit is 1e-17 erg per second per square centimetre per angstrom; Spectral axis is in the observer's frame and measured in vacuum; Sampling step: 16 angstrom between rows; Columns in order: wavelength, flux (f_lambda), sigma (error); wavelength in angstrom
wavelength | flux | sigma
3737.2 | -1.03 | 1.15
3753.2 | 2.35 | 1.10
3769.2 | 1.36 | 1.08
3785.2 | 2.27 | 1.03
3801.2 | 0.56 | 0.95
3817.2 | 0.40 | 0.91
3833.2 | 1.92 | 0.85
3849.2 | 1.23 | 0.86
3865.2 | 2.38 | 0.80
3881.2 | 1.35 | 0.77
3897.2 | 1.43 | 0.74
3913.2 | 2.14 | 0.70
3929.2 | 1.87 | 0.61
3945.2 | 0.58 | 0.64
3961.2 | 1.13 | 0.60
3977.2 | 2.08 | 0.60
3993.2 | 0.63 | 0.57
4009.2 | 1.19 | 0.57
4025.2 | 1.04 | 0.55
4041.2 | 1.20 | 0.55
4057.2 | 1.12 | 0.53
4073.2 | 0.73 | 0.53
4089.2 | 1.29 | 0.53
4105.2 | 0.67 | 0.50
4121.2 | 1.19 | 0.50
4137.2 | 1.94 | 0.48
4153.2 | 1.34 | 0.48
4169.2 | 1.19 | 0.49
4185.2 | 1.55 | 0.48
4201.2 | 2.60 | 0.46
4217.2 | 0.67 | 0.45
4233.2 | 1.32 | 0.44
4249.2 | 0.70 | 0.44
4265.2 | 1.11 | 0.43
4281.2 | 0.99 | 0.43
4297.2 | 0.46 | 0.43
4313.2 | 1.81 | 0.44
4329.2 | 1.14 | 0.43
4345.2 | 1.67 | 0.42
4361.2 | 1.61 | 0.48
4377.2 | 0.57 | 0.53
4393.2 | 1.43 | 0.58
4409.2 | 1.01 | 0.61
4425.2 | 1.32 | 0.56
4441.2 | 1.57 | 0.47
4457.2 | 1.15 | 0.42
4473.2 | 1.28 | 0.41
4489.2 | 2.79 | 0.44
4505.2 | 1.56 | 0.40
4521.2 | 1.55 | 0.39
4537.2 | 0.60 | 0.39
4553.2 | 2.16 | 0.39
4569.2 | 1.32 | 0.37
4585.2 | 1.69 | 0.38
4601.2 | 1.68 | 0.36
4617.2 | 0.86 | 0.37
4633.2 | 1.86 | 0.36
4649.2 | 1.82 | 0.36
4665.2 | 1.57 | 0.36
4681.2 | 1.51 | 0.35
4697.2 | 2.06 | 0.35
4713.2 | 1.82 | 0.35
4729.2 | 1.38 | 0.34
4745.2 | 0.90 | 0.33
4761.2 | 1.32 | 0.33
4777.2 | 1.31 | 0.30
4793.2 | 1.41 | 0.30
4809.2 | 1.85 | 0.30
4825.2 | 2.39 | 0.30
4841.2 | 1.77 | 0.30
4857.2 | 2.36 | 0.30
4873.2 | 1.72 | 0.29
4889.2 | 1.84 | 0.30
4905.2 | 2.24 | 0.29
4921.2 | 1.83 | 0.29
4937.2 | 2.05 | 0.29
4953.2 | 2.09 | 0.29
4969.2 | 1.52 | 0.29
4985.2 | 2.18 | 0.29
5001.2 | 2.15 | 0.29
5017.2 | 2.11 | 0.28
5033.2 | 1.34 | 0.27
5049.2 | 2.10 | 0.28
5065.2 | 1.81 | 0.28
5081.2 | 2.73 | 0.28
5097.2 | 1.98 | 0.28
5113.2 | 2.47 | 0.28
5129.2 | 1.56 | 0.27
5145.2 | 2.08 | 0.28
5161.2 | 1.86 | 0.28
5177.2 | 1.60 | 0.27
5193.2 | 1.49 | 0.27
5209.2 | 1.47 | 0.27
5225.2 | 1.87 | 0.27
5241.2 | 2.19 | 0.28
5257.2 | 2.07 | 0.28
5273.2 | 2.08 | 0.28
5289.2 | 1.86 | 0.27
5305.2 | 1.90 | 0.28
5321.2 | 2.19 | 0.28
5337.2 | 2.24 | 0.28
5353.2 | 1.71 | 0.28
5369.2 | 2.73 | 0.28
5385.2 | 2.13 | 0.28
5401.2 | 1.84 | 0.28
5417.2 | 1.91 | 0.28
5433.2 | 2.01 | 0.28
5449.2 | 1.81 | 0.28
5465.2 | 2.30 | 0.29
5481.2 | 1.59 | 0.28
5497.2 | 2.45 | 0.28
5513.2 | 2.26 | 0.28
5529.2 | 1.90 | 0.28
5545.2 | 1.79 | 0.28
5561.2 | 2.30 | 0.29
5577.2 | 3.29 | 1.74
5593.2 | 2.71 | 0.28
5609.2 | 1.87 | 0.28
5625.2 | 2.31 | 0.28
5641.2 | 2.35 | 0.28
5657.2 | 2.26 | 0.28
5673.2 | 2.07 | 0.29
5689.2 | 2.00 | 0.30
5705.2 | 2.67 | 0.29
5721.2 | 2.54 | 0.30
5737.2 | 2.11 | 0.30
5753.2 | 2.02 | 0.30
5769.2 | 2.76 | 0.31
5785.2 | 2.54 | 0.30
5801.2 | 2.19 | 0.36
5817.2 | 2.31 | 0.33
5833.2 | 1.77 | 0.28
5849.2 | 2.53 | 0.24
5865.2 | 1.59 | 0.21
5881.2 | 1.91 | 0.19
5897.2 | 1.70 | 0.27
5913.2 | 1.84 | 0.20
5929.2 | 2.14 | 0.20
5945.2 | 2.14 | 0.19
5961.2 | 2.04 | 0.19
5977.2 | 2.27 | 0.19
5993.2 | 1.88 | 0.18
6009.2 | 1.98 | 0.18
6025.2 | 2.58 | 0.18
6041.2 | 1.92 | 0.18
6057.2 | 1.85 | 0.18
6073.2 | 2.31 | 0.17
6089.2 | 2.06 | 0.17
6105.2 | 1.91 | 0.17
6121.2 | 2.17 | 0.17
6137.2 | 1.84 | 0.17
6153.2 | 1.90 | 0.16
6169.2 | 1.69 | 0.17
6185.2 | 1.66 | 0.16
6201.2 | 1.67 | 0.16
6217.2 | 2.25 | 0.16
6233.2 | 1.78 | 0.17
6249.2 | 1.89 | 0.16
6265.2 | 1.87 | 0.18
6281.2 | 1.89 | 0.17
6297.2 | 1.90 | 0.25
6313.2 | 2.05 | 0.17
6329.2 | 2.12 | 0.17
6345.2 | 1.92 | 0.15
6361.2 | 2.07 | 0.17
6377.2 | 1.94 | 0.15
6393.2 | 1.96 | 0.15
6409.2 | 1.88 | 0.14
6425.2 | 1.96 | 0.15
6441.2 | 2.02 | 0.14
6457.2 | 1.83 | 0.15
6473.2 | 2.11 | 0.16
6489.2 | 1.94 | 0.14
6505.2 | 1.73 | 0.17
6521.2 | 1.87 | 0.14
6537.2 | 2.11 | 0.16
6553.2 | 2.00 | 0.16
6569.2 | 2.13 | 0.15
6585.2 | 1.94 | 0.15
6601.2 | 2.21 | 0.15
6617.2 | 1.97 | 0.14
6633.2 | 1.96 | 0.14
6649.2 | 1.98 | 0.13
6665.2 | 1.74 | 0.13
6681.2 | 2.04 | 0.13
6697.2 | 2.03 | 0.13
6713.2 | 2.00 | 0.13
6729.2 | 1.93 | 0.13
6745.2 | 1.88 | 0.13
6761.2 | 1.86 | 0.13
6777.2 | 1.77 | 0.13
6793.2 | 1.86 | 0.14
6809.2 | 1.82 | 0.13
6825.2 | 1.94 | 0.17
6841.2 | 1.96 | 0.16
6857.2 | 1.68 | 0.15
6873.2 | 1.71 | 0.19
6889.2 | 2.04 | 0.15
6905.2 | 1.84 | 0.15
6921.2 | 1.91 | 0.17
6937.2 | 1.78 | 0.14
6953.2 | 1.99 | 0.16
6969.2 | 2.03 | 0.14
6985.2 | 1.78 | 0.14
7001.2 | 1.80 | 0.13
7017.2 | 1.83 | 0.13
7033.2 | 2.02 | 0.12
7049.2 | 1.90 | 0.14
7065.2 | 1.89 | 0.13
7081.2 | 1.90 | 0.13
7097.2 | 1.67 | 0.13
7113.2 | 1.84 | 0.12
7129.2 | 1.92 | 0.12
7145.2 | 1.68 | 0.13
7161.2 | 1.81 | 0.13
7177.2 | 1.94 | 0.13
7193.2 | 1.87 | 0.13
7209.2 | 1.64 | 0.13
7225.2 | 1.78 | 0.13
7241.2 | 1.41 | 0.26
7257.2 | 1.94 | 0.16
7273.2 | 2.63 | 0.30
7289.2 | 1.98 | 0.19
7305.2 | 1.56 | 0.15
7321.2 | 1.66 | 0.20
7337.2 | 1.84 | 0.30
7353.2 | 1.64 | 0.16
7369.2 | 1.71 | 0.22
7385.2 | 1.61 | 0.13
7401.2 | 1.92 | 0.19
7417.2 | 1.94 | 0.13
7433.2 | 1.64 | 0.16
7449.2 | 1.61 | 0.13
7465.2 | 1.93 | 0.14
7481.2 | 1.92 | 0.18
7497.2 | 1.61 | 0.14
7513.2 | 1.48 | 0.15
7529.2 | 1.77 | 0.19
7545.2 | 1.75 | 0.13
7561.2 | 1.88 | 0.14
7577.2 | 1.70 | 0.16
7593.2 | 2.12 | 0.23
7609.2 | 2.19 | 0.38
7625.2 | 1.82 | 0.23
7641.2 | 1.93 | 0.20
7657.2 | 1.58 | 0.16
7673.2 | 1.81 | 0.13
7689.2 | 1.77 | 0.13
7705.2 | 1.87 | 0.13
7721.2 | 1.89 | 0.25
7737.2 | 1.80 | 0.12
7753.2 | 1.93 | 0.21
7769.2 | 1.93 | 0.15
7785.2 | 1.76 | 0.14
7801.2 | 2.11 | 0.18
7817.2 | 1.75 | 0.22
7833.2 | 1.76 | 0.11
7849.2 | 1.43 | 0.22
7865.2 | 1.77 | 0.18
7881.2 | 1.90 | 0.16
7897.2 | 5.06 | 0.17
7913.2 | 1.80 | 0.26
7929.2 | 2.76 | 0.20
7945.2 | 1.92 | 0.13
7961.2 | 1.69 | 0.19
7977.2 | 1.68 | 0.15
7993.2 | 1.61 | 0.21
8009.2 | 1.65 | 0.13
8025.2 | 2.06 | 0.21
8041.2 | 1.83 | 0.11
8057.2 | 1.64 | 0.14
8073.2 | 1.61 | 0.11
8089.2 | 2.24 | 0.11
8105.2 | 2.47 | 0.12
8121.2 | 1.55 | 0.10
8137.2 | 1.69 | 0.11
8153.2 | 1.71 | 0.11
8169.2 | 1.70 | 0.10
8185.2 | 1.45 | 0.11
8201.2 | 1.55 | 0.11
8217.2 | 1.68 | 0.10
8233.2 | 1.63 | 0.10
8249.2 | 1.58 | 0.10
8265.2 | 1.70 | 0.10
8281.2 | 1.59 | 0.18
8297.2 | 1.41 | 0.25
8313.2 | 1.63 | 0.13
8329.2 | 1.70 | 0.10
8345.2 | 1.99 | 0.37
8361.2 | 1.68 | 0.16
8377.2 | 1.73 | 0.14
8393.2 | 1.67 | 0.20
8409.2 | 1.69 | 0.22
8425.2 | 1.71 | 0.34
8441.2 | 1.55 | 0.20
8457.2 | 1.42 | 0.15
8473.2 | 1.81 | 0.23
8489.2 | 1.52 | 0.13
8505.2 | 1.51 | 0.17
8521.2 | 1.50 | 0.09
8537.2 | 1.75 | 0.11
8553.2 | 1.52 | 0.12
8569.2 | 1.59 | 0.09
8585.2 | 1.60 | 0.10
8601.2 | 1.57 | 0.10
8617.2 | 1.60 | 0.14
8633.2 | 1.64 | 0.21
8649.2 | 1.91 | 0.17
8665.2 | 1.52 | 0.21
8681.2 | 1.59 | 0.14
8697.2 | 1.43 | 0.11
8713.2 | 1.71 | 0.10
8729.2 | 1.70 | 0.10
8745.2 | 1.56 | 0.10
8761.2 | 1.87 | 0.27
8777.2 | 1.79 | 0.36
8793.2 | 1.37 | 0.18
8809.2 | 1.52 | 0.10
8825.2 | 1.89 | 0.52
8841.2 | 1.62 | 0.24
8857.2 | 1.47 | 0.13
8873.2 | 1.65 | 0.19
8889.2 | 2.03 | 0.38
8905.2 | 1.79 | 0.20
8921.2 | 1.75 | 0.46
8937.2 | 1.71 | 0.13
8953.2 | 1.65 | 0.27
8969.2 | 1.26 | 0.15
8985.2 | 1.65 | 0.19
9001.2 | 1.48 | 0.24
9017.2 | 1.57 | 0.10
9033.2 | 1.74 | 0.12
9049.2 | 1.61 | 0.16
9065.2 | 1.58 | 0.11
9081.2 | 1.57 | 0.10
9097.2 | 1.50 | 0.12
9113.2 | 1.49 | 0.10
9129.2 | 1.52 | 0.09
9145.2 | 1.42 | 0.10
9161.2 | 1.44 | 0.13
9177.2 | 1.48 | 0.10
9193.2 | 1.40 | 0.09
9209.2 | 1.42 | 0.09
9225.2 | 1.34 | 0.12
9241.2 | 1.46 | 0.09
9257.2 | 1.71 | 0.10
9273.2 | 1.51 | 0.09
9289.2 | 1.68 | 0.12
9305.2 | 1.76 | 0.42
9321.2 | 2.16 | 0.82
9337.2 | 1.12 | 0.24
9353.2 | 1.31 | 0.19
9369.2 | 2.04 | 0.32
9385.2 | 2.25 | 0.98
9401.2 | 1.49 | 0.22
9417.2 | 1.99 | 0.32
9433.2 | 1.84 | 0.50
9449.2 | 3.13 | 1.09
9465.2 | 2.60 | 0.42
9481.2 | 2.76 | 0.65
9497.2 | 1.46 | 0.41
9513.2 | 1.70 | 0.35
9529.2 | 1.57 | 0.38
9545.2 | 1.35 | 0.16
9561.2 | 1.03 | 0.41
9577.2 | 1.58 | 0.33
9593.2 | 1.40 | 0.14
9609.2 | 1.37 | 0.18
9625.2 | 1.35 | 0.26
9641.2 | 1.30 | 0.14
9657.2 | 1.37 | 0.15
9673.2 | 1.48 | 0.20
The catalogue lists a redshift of 0.204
